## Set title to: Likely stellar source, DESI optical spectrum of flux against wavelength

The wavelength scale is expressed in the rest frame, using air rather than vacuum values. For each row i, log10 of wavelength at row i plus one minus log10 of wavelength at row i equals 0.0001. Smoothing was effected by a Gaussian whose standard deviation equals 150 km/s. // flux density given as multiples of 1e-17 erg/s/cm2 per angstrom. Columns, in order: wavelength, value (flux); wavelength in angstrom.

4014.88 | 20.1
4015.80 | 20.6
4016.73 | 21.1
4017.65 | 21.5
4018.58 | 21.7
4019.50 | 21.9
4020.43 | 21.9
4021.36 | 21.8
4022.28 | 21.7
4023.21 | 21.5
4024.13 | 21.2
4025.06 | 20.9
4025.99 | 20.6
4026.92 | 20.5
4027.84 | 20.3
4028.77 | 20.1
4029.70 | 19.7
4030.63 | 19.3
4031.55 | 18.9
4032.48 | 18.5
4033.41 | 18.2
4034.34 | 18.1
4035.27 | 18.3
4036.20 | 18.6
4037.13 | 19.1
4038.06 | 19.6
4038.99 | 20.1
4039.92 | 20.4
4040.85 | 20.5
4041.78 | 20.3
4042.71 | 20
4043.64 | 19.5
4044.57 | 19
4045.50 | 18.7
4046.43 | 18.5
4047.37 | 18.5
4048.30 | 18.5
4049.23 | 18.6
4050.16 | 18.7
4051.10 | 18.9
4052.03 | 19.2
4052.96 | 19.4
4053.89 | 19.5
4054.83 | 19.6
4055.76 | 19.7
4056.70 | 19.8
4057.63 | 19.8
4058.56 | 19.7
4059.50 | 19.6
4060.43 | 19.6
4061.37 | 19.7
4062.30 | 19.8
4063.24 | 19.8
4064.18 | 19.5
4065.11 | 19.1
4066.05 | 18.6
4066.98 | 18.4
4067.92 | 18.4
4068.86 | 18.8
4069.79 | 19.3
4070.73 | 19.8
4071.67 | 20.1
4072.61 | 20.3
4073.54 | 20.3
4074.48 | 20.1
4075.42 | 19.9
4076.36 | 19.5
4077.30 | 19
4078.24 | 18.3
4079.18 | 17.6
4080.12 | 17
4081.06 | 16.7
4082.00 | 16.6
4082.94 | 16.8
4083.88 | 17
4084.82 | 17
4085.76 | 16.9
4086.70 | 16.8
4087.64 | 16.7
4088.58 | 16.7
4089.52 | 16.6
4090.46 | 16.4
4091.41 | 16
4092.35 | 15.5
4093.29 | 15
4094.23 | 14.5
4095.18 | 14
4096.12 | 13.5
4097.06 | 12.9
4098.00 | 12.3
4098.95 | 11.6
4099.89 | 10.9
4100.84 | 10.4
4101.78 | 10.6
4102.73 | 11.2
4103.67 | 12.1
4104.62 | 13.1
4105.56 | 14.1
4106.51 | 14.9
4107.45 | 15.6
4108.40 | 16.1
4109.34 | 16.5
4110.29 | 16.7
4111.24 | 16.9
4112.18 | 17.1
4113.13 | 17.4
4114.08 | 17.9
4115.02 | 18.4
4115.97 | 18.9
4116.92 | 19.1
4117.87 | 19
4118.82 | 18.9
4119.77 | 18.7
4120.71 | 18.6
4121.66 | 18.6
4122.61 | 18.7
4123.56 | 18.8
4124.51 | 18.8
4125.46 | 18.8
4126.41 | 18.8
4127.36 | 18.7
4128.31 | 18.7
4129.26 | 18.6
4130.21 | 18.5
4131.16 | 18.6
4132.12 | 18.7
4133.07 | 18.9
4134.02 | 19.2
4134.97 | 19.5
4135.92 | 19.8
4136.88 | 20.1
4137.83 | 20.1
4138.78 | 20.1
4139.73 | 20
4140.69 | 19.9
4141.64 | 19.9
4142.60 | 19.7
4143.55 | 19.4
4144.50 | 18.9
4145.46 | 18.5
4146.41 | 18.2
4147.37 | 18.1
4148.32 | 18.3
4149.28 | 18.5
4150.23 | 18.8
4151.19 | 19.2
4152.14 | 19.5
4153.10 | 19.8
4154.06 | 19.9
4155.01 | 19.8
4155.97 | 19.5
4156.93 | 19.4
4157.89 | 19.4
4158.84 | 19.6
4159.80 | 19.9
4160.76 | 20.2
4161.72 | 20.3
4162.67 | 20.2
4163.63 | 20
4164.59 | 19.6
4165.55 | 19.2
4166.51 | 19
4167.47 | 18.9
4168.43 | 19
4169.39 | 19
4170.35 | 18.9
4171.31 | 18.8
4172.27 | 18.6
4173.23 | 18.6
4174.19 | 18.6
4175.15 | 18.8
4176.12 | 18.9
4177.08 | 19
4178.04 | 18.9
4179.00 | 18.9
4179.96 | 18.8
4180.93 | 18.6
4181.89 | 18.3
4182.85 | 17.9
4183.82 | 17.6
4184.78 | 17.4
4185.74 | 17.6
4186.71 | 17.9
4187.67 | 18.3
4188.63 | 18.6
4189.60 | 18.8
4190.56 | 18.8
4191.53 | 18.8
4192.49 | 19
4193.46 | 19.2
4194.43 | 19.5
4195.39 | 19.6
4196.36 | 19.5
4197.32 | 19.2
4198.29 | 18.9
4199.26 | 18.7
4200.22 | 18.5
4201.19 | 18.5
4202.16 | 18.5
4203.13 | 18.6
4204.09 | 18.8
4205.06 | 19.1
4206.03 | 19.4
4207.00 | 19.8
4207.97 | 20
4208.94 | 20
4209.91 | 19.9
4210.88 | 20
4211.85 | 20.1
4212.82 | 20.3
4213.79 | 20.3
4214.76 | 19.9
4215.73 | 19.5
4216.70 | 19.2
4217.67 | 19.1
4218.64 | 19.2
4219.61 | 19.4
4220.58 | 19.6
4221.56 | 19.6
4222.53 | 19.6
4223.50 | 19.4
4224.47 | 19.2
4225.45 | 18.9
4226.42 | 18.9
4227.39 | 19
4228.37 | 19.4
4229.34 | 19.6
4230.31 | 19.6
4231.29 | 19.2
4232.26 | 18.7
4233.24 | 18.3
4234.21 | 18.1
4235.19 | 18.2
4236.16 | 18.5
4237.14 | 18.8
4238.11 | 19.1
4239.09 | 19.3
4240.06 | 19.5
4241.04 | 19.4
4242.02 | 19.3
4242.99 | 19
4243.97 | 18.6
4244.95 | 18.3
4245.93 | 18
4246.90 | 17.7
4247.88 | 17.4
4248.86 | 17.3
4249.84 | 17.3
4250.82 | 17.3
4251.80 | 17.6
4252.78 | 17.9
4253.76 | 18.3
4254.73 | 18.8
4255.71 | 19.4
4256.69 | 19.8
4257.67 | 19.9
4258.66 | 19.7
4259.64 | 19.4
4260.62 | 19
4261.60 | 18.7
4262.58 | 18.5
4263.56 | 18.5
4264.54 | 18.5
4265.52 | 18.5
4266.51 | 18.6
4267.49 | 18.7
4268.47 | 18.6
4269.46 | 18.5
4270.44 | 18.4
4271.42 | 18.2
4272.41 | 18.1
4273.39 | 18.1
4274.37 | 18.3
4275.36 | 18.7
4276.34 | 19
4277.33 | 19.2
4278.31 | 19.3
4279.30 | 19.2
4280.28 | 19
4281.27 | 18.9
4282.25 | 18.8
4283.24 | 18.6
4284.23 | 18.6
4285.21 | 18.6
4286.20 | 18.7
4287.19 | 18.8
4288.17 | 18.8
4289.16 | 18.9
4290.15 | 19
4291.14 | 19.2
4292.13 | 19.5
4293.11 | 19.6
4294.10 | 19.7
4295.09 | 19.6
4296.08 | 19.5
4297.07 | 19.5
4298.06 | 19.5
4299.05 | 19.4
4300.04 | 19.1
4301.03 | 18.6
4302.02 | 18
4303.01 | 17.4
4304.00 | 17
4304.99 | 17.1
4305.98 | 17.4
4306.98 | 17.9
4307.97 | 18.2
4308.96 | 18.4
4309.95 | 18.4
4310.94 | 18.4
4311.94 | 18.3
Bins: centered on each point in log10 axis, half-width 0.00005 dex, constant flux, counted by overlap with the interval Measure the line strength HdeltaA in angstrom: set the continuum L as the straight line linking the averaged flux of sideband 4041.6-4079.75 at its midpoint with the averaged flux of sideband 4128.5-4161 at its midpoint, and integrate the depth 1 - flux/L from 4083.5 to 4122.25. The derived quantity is 7.3 angstrom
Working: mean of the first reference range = 19.3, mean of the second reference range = 19.3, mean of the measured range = 15.6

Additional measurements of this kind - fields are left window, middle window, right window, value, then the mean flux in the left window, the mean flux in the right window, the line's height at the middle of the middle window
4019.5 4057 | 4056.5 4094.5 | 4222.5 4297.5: 2.54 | 19.7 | 18.8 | 19.5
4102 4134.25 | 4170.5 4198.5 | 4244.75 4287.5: -1.17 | 17.4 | 18.6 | 17.9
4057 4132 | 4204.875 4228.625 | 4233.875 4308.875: -1.76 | 17.2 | 18.6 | 18.2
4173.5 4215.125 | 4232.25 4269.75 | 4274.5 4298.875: 0.88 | 19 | 19.1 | 19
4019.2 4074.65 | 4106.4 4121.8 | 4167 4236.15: 1.36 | 19.6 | 19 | 19.4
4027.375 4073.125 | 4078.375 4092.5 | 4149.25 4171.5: 1.91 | 19.3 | 19.5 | 19.4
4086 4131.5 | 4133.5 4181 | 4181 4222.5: -4.30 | 16.2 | 19.1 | 17.7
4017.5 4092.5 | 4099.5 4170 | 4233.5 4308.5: 2.81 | 19.1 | 18.6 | 18.9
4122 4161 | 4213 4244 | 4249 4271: -0.69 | 19.2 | 18.6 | 18.8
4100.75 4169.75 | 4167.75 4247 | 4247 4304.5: -1.99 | 18.3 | 18.7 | 18.5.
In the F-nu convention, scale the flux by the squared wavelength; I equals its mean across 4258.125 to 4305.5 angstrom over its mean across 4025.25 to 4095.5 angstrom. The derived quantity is 1.1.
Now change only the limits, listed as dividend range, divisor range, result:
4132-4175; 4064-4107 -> 1.23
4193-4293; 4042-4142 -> 1.15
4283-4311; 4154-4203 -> 1.04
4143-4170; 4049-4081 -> 1.05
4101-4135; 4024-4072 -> 0.92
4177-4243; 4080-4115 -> 1.33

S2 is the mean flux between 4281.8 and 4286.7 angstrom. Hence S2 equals 18.6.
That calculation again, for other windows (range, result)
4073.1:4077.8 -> 19.7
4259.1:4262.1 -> 19.1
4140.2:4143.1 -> 19.8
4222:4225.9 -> 19.3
